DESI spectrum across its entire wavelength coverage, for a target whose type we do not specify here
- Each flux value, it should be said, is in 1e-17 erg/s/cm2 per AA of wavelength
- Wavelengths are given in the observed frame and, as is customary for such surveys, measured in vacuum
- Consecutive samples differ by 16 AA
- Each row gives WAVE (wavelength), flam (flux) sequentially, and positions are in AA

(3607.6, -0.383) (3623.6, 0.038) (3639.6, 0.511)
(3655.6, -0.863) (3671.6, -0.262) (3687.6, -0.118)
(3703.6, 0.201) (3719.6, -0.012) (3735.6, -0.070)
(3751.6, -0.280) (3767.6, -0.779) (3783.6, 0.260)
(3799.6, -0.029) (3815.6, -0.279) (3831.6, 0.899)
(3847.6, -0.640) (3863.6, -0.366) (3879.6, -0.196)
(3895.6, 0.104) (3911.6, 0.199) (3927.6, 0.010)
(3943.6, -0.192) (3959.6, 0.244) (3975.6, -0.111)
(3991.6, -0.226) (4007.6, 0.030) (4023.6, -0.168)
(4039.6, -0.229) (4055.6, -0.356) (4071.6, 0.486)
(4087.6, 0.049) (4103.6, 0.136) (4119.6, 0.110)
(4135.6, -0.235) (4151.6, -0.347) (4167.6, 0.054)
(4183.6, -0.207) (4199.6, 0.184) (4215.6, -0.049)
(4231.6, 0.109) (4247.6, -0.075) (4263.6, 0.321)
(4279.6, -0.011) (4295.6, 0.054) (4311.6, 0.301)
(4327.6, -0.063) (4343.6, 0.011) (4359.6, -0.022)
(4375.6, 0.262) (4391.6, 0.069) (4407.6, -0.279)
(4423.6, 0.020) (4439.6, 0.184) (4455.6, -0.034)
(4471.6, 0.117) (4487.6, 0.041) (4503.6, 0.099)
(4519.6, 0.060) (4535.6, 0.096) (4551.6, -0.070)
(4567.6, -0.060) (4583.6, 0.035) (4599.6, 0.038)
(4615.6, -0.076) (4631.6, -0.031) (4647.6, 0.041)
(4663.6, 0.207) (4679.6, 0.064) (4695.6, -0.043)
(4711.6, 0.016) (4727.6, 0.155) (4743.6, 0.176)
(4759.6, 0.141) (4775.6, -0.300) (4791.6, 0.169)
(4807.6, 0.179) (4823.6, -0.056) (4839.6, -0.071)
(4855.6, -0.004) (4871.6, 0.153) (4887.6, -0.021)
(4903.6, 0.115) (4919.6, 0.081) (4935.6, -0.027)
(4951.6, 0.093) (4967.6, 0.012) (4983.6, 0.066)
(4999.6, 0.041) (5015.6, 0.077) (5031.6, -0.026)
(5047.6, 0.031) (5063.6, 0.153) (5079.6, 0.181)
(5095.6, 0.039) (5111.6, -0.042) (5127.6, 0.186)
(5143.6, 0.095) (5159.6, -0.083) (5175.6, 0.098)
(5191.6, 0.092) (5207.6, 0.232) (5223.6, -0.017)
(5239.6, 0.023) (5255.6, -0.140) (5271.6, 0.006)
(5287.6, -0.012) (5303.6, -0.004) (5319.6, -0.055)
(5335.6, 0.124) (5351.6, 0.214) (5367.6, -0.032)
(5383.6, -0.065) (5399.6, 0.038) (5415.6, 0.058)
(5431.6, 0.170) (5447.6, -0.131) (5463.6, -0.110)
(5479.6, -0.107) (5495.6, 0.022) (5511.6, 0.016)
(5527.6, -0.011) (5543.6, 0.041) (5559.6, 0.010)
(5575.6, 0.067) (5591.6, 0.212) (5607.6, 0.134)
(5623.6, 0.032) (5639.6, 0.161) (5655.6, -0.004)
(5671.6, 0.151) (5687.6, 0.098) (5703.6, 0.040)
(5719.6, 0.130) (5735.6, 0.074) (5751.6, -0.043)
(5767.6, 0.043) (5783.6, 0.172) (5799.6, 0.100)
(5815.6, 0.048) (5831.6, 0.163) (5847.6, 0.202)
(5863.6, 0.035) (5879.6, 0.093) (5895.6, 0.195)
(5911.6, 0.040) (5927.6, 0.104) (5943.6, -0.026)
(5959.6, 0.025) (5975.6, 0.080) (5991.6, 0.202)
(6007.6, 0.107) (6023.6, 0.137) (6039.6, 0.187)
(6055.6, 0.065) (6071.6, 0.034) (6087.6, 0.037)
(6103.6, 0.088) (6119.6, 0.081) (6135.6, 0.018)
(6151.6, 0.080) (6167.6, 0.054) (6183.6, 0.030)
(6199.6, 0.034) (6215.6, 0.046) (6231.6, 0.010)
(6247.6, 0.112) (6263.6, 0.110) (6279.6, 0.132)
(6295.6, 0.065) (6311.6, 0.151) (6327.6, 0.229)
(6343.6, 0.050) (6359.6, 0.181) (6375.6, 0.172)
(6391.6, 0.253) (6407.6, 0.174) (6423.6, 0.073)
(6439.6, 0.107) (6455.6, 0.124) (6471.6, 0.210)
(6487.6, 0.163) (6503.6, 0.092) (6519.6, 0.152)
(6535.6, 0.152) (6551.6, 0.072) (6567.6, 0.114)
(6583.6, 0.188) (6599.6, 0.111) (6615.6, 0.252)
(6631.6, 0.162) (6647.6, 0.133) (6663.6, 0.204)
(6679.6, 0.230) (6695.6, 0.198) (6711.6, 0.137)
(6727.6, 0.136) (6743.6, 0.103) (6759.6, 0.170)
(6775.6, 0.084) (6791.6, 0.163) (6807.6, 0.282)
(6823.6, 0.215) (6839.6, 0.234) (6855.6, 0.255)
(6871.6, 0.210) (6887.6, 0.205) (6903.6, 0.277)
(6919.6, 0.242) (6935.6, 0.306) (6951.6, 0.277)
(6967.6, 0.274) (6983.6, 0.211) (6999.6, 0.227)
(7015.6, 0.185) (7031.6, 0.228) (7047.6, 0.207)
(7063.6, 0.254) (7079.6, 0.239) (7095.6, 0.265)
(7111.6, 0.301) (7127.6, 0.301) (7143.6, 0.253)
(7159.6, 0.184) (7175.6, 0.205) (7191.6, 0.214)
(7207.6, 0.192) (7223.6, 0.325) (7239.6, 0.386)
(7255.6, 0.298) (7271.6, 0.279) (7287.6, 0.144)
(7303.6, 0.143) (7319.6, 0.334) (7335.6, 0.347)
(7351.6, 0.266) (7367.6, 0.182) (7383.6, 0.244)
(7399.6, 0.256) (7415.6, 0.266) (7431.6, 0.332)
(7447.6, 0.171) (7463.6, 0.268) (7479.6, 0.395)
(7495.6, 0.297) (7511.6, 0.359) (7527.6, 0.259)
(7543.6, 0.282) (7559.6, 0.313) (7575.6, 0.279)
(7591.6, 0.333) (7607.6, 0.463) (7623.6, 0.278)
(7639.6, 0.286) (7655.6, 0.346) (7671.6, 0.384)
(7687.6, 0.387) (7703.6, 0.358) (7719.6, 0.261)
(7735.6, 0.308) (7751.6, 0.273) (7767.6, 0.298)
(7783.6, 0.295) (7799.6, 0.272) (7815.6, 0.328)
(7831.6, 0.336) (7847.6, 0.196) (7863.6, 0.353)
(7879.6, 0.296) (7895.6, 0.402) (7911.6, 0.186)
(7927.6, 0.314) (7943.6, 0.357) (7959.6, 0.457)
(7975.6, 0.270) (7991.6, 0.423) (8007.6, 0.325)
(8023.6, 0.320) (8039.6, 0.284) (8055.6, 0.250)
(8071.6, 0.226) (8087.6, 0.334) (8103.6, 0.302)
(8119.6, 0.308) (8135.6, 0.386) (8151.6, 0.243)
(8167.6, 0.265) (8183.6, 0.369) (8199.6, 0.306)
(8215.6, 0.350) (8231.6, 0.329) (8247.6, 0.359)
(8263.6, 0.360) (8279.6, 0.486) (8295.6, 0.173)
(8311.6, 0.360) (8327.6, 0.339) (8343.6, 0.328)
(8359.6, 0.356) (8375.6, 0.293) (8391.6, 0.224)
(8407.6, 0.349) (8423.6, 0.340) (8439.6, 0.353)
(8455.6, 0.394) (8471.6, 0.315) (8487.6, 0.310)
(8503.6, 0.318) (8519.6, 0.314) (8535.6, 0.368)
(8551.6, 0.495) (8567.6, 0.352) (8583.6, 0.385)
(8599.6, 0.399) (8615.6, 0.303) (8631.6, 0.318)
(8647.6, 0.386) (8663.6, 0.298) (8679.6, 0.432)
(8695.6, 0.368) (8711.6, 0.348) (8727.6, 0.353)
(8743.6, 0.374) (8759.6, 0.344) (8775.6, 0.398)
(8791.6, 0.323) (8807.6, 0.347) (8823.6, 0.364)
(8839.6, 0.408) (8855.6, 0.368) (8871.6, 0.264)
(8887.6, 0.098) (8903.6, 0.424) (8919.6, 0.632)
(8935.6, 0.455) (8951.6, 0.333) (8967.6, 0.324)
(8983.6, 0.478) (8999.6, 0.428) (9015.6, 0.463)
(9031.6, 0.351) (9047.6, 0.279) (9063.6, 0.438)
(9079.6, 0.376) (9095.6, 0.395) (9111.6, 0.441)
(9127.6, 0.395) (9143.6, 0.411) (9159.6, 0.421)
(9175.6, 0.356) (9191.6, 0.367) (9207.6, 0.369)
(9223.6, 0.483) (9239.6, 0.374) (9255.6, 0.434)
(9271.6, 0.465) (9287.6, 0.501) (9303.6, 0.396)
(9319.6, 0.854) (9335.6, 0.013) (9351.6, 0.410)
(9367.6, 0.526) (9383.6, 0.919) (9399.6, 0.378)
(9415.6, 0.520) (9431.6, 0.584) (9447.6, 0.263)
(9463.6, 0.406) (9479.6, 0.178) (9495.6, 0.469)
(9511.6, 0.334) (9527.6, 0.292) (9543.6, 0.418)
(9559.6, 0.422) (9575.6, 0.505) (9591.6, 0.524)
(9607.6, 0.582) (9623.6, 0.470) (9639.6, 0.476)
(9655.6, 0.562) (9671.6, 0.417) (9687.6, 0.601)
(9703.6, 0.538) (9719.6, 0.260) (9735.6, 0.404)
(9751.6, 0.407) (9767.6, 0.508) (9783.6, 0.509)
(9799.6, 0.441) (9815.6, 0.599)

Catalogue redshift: 0.708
